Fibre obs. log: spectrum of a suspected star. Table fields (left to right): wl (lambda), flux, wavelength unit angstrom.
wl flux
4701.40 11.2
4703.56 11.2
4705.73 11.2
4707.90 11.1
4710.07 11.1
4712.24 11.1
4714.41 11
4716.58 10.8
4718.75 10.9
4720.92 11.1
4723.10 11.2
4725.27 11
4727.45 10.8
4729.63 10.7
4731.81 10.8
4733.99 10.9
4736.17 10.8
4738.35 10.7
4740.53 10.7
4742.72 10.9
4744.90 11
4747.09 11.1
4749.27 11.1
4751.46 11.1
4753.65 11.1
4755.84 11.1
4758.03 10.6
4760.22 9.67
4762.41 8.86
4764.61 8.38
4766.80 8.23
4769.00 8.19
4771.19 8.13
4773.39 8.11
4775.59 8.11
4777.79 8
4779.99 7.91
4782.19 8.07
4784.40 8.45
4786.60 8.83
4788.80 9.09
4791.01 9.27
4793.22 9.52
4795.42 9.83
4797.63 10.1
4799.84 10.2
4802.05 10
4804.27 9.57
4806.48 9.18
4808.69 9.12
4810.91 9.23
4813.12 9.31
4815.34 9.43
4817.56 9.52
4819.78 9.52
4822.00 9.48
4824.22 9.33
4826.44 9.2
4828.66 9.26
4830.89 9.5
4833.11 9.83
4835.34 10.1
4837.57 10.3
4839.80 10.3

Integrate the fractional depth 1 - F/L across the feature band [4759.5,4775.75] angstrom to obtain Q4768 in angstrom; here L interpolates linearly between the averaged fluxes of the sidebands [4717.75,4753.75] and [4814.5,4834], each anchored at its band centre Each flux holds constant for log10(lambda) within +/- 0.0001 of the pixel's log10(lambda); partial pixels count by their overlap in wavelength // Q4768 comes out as 3.04 angstrom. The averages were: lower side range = 10.9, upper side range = 9.45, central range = 8.45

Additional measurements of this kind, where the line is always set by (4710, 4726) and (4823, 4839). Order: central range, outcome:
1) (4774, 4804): 3.3 angstrom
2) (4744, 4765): 0.3 angstrom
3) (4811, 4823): 0.5 angstrom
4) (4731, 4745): 0.0 angstrom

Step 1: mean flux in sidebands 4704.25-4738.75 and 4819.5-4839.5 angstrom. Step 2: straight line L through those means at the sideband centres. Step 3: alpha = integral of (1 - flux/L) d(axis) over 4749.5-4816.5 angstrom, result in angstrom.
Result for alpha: 6.3 angstrom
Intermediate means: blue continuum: 11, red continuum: 9.64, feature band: 9.25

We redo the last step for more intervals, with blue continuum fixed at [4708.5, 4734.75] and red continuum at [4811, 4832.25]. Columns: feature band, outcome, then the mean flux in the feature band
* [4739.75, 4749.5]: -0.3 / 11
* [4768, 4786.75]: 3.6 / 8.17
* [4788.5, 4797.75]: 0.3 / 9.55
